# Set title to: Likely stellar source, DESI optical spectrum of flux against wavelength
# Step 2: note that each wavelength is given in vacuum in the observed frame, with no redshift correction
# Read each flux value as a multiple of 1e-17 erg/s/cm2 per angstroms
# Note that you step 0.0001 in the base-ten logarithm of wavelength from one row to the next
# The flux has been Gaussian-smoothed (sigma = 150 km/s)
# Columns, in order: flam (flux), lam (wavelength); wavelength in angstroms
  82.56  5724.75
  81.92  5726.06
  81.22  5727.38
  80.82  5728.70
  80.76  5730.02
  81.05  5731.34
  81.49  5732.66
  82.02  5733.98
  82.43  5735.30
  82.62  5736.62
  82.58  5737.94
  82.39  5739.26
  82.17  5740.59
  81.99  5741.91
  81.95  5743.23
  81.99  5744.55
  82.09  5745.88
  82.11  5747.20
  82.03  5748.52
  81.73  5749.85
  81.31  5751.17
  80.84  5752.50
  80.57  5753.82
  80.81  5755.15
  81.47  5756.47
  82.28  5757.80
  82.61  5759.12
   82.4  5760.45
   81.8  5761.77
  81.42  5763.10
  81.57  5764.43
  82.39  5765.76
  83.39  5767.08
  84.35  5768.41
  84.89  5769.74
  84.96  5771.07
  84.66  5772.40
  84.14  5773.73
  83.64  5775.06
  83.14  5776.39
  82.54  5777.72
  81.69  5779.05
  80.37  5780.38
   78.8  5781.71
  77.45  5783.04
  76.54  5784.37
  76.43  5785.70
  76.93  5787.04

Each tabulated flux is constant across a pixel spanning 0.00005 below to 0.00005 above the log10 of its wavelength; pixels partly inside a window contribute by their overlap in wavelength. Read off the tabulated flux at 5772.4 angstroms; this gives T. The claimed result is 84.66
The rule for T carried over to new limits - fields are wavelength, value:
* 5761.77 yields 81.8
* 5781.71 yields 78.8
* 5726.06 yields 81.92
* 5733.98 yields 82.02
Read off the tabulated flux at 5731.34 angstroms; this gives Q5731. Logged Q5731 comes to 81.05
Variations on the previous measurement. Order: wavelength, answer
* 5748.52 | 82.03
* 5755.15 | 80.81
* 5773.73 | 84.14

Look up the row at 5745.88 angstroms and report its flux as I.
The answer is 82.09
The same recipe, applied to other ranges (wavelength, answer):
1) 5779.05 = 81.69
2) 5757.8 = 82.28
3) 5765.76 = 82.39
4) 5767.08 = 83.39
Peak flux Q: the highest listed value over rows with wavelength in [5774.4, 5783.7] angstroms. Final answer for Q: 83.64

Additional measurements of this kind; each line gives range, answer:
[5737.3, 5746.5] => 82.58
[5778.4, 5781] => 81.69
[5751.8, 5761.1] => 82.61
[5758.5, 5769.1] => 84.35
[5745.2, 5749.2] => 82.11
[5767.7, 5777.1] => 84.96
